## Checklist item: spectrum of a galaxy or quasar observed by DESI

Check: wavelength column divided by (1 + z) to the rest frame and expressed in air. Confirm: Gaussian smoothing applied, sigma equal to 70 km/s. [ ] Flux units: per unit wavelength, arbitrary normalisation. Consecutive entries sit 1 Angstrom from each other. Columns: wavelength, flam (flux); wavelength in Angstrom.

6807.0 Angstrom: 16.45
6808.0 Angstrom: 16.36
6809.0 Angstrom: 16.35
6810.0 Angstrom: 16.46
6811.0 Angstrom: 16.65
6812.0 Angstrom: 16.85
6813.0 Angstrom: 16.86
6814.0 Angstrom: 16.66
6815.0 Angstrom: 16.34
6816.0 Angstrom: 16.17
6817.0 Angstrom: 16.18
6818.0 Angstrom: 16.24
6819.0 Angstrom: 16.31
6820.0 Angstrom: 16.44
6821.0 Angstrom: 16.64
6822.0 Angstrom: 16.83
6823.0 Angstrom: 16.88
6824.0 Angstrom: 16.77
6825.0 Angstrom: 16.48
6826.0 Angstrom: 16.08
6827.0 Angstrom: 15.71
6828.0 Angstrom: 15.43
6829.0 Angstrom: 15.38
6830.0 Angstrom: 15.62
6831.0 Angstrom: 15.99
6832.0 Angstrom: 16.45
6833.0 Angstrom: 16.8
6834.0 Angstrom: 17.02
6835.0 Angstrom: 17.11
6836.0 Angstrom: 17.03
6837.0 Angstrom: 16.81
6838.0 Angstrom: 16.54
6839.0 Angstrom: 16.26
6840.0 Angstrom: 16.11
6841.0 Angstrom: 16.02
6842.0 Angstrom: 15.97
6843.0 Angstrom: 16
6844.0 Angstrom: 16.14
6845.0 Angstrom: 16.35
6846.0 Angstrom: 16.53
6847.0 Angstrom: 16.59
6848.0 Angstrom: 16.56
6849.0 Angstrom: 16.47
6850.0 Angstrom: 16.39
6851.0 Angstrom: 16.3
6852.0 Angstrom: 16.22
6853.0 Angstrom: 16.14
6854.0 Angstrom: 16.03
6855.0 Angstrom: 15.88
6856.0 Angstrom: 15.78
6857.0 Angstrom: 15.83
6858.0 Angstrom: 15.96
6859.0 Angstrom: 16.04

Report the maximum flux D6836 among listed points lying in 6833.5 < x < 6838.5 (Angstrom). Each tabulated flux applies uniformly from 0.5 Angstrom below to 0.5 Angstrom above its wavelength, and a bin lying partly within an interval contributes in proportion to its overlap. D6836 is 17.11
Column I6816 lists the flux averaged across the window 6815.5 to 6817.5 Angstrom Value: 16.2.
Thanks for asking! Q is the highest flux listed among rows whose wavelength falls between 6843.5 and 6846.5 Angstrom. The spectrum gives 16.53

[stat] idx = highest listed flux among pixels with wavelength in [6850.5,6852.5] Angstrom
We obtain 16.3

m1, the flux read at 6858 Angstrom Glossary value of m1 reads 15.96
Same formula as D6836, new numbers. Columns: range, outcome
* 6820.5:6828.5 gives 16.88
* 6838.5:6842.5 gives 16.26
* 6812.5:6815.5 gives 16.86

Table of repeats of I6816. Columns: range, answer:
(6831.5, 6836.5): 16.9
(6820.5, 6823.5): 16.8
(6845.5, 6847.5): 16.6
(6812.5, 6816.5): 16.5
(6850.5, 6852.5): 16.3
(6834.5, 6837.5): 17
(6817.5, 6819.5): 16.3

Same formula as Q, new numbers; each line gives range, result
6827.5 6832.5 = 16.45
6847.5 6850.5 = 16.56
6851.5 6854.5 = 16.22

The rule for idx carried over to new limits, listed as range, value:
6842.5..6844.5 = 16.14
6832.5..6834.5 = 17.02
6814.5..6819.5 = 16.34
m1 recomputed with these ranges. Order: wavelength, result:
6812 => 16.85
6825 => 16.48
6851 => 16.3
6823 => 16.88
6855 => 15.88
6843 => 16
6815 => 16.34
